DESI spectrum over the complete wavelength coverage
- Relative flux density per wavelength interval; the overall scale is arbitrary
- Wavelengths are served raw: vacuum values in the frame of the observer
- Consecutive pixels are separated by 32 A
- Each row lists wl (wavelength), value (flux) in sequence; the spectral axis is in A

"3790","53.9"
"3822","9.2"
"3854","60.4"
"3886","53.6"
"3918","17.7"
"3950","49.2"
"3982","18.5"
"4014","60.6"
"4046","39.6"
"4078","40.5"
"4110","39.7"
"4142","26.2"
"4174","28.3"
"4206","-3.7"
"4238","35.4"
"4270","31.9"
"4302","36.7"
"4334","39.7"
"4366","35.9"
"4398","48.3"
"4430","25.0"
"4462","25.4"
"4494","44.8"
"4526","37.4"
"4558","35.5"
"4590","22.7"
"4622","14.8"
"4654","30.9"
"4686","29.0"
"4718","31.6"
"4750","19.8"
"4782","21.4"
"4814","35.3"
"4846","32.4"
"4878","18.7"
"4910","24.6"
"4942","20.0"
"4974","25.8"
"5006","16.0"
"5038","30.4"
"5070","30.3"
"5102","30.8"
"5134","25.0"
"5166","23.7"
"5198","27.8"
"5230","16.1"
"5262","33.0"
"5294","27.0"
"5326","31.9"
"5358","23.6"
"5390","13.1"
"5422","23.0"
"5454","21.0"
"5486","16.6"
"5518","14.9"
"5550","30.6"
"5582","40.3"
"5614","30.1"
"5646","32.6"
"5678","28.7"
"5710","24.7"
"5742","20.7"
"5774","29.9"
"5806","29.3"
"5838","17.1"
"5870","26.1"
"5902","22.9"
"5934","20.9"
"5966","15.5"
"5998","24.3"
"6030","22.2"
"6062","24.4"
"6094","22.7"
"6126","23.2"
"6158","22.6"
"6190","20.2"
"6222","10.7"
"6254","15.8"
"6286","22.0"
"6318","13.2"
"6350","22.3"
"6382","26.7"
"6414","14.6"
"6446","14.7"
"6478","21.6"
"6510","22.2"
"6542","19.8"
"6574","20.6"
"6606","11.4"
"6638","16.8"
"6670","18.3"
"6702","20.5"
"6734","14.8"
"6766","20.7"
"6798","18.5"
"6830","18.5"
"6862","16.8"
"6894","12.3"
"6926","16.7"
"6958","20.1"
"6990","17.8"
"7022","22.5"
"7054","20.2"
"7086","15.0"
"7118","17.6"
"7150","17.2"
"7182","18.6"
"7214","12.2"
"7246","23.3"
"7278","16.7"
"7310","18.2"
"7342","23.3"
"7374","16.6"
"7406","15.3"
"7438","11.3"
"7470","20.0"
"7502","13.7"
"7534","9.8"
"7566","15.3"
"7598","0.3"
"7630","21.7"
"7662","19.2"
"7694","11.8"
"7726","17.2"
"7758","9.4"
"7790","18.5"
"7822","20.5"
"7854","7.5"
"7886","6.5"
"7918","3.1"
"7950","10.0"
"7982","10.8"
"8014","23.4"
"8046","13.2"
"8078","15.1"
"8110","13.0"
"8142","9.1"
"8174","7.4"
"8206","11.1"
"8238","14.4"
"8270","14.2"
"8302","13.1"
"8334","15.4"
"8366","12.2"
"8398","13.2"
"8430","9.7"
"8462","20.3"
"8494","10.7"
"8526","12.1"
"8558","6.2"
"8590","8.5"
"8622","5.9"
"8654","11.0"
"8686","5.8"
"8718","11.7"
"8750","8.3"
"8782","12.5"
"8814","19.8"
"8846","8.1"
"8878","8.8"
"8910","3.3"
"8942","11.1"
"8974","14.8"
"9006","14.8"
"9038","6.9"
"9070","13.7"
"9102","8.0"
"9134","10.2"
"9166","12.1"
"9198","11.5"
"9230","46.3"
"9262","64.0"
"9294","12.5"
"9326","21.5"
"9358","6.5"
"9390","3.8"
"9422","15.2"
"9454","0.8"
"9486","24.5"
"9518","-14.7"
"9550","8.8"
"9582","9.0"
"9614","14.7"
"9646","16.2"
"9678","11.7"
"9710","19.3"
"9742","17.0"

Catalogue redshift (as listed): 1.480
